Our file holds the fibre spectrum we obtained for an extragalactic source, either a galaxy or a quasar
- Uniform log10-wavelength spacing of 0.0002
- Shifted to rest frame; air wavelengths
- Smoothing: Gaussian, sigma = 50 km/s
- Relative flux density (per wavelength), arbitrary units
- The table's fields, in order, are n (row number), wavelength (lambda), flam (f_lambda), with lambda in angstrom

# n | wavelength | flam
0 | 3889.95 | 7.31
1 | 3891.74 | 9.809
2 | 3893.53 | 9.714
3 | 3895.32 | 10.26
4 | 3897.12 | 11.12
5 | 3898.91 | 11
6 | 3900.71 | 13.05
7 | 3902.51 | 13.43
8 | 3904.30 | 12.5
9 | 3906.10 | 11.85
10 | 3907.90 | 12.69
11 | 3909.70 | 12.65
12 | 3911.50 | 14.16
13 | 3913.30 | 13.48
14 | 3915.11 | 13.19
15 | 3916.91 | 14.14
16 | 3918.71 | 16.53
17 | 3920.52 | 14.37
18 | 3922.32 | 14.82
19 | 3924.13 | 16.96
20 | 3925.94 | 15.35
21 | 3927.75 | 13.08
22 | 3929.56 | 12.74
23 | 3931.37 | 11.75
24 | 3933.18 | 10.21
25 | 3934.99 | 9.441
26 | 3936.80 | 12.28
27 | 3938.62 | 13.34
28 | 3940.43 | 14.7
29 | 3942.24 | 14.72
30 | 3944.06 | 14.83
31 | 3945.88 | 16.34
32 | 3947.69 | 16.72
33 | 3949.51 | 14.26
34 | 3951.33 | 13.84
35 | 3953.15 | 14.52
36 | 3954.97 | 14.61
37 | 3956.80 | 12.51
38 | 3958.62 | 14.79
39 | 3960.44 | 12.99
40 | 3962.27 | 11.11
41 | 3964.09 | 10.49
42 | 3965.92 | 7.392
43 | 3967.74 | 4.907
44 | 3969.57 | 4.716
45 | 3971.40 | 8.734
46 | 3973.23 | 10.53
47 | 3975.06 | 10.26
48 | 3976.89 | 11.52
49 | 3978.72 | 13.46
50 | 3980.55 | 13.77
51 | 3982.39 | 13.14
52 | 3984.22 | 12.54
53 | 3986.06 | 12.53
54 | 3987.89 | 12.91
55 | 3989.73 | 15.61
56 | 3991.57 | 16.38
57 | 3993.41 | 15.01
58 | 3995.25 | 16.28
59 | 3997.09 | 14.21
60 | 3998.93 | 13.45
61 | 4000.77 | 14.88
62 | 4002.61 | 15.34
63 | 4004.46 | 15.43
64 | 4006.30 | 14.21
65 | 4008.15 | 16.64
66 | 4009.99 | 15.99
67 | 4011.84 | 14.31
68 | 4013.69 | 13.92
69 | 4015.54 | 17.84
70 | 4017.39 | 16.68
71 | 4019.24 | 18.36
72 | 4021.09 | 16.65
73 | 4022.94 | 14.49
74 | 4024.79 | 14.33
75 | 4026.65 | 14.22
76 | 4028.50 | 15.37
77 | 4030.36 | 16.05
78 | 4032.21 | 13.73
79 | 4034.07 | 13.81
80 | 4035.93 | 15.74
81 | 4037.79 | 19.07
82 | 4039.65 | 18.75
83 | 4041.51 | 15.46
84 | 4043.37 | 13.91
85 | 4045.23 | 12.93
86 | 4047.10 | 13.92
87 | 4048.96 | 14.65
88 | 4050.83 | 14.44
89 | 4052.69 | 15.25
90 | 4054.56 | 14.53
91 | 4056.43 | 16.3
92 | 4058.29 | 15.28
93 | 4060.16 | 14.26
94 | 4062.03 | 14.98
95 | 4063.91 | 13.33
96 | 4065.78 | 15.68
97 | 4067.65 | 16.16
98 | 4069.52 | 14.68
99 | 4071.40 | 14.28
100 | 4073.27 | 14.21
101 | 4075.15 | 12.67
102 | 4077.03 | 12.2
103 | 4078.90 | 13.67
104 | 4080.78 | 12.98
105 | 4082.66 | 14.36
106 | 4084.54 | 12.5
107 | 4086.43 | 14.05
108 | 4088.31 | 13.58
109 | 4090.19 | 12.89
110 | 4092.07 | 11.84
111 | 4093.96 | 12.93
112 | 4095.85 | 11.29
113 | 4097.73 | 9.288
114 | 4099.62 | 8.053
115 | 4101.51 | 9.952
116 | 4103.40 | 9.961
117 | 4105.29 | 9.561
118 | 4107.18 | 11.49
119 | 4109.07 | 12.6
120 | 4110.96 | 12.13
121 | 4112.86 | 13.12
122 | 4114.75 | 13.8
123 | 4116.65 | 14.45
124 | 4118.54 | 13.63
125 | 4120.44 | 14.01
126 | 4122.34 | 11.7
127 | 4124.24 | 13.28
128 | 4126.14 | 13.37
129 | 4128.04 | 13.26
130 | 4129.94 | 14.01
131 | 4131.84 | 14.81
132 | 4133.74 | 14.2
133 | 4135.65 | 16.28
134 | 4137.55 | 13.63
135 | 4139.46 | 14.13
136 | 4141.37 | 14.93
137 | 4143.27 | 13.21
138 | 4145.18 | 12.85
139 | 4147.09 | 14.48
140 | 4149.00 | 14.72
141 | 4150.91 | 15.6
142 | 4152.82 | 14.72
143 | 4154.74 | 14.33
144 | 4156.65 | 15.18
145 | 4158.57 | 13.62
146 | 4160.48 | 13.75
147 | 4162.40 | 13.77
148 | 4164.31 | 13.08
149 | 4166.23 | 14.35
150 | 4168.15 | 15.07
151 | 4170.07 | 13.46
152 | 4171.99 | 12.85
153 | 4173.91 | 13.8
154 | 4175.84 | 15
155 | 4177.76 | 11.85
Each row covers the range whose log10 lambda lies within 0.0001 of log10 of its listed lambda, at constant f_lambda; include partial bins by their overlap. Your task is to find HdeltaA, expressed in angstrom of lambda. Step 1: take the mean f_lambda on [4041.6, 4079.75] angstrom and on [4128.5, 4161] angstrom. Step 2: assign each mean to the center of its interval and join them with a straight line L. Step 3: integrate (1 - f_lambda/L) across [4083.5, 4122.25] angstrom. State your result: 6.27 angstrom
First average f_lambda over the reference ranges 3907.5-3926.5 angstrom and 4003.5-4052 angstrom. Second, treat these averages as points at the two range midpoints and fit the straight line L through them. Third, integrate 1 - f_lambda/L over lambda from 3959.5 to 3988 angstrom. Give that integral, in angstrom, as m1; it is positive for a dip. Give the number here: 8.22 angstrom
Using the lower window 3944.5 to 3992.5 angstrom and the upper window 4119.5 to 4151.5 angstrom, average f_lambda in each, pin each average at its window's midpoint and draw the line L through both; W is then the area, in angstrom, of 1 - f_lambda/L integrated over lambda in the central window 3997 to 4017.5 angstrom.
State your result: -4.0 angstrom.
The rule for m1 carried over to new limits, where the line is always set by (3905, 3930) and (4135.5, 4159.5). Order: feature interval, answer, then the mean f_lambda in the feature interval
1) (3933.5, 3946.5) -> 0.6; 13.5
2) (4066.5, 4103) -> 4.1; 12.7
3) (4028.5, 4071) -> -2.7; 15.1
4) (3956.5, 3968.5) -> 3.0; 10.6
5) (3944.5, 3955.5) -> -0.8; 15.1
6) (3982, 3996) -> -0.2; 14.3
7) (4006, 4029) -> -2.4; 15.7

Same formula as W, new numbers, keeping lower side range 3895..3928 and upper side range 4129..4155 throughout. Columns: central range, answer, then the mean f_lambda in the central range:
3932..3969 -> 2.7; 12.6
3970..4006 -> 1.1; 13.4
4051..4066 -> -0.9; 14.9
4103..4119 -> 2.2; 12.3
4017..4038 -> -2.4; 15.6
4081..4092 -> 0.7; 13.3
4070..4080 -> 0.5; 13.5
